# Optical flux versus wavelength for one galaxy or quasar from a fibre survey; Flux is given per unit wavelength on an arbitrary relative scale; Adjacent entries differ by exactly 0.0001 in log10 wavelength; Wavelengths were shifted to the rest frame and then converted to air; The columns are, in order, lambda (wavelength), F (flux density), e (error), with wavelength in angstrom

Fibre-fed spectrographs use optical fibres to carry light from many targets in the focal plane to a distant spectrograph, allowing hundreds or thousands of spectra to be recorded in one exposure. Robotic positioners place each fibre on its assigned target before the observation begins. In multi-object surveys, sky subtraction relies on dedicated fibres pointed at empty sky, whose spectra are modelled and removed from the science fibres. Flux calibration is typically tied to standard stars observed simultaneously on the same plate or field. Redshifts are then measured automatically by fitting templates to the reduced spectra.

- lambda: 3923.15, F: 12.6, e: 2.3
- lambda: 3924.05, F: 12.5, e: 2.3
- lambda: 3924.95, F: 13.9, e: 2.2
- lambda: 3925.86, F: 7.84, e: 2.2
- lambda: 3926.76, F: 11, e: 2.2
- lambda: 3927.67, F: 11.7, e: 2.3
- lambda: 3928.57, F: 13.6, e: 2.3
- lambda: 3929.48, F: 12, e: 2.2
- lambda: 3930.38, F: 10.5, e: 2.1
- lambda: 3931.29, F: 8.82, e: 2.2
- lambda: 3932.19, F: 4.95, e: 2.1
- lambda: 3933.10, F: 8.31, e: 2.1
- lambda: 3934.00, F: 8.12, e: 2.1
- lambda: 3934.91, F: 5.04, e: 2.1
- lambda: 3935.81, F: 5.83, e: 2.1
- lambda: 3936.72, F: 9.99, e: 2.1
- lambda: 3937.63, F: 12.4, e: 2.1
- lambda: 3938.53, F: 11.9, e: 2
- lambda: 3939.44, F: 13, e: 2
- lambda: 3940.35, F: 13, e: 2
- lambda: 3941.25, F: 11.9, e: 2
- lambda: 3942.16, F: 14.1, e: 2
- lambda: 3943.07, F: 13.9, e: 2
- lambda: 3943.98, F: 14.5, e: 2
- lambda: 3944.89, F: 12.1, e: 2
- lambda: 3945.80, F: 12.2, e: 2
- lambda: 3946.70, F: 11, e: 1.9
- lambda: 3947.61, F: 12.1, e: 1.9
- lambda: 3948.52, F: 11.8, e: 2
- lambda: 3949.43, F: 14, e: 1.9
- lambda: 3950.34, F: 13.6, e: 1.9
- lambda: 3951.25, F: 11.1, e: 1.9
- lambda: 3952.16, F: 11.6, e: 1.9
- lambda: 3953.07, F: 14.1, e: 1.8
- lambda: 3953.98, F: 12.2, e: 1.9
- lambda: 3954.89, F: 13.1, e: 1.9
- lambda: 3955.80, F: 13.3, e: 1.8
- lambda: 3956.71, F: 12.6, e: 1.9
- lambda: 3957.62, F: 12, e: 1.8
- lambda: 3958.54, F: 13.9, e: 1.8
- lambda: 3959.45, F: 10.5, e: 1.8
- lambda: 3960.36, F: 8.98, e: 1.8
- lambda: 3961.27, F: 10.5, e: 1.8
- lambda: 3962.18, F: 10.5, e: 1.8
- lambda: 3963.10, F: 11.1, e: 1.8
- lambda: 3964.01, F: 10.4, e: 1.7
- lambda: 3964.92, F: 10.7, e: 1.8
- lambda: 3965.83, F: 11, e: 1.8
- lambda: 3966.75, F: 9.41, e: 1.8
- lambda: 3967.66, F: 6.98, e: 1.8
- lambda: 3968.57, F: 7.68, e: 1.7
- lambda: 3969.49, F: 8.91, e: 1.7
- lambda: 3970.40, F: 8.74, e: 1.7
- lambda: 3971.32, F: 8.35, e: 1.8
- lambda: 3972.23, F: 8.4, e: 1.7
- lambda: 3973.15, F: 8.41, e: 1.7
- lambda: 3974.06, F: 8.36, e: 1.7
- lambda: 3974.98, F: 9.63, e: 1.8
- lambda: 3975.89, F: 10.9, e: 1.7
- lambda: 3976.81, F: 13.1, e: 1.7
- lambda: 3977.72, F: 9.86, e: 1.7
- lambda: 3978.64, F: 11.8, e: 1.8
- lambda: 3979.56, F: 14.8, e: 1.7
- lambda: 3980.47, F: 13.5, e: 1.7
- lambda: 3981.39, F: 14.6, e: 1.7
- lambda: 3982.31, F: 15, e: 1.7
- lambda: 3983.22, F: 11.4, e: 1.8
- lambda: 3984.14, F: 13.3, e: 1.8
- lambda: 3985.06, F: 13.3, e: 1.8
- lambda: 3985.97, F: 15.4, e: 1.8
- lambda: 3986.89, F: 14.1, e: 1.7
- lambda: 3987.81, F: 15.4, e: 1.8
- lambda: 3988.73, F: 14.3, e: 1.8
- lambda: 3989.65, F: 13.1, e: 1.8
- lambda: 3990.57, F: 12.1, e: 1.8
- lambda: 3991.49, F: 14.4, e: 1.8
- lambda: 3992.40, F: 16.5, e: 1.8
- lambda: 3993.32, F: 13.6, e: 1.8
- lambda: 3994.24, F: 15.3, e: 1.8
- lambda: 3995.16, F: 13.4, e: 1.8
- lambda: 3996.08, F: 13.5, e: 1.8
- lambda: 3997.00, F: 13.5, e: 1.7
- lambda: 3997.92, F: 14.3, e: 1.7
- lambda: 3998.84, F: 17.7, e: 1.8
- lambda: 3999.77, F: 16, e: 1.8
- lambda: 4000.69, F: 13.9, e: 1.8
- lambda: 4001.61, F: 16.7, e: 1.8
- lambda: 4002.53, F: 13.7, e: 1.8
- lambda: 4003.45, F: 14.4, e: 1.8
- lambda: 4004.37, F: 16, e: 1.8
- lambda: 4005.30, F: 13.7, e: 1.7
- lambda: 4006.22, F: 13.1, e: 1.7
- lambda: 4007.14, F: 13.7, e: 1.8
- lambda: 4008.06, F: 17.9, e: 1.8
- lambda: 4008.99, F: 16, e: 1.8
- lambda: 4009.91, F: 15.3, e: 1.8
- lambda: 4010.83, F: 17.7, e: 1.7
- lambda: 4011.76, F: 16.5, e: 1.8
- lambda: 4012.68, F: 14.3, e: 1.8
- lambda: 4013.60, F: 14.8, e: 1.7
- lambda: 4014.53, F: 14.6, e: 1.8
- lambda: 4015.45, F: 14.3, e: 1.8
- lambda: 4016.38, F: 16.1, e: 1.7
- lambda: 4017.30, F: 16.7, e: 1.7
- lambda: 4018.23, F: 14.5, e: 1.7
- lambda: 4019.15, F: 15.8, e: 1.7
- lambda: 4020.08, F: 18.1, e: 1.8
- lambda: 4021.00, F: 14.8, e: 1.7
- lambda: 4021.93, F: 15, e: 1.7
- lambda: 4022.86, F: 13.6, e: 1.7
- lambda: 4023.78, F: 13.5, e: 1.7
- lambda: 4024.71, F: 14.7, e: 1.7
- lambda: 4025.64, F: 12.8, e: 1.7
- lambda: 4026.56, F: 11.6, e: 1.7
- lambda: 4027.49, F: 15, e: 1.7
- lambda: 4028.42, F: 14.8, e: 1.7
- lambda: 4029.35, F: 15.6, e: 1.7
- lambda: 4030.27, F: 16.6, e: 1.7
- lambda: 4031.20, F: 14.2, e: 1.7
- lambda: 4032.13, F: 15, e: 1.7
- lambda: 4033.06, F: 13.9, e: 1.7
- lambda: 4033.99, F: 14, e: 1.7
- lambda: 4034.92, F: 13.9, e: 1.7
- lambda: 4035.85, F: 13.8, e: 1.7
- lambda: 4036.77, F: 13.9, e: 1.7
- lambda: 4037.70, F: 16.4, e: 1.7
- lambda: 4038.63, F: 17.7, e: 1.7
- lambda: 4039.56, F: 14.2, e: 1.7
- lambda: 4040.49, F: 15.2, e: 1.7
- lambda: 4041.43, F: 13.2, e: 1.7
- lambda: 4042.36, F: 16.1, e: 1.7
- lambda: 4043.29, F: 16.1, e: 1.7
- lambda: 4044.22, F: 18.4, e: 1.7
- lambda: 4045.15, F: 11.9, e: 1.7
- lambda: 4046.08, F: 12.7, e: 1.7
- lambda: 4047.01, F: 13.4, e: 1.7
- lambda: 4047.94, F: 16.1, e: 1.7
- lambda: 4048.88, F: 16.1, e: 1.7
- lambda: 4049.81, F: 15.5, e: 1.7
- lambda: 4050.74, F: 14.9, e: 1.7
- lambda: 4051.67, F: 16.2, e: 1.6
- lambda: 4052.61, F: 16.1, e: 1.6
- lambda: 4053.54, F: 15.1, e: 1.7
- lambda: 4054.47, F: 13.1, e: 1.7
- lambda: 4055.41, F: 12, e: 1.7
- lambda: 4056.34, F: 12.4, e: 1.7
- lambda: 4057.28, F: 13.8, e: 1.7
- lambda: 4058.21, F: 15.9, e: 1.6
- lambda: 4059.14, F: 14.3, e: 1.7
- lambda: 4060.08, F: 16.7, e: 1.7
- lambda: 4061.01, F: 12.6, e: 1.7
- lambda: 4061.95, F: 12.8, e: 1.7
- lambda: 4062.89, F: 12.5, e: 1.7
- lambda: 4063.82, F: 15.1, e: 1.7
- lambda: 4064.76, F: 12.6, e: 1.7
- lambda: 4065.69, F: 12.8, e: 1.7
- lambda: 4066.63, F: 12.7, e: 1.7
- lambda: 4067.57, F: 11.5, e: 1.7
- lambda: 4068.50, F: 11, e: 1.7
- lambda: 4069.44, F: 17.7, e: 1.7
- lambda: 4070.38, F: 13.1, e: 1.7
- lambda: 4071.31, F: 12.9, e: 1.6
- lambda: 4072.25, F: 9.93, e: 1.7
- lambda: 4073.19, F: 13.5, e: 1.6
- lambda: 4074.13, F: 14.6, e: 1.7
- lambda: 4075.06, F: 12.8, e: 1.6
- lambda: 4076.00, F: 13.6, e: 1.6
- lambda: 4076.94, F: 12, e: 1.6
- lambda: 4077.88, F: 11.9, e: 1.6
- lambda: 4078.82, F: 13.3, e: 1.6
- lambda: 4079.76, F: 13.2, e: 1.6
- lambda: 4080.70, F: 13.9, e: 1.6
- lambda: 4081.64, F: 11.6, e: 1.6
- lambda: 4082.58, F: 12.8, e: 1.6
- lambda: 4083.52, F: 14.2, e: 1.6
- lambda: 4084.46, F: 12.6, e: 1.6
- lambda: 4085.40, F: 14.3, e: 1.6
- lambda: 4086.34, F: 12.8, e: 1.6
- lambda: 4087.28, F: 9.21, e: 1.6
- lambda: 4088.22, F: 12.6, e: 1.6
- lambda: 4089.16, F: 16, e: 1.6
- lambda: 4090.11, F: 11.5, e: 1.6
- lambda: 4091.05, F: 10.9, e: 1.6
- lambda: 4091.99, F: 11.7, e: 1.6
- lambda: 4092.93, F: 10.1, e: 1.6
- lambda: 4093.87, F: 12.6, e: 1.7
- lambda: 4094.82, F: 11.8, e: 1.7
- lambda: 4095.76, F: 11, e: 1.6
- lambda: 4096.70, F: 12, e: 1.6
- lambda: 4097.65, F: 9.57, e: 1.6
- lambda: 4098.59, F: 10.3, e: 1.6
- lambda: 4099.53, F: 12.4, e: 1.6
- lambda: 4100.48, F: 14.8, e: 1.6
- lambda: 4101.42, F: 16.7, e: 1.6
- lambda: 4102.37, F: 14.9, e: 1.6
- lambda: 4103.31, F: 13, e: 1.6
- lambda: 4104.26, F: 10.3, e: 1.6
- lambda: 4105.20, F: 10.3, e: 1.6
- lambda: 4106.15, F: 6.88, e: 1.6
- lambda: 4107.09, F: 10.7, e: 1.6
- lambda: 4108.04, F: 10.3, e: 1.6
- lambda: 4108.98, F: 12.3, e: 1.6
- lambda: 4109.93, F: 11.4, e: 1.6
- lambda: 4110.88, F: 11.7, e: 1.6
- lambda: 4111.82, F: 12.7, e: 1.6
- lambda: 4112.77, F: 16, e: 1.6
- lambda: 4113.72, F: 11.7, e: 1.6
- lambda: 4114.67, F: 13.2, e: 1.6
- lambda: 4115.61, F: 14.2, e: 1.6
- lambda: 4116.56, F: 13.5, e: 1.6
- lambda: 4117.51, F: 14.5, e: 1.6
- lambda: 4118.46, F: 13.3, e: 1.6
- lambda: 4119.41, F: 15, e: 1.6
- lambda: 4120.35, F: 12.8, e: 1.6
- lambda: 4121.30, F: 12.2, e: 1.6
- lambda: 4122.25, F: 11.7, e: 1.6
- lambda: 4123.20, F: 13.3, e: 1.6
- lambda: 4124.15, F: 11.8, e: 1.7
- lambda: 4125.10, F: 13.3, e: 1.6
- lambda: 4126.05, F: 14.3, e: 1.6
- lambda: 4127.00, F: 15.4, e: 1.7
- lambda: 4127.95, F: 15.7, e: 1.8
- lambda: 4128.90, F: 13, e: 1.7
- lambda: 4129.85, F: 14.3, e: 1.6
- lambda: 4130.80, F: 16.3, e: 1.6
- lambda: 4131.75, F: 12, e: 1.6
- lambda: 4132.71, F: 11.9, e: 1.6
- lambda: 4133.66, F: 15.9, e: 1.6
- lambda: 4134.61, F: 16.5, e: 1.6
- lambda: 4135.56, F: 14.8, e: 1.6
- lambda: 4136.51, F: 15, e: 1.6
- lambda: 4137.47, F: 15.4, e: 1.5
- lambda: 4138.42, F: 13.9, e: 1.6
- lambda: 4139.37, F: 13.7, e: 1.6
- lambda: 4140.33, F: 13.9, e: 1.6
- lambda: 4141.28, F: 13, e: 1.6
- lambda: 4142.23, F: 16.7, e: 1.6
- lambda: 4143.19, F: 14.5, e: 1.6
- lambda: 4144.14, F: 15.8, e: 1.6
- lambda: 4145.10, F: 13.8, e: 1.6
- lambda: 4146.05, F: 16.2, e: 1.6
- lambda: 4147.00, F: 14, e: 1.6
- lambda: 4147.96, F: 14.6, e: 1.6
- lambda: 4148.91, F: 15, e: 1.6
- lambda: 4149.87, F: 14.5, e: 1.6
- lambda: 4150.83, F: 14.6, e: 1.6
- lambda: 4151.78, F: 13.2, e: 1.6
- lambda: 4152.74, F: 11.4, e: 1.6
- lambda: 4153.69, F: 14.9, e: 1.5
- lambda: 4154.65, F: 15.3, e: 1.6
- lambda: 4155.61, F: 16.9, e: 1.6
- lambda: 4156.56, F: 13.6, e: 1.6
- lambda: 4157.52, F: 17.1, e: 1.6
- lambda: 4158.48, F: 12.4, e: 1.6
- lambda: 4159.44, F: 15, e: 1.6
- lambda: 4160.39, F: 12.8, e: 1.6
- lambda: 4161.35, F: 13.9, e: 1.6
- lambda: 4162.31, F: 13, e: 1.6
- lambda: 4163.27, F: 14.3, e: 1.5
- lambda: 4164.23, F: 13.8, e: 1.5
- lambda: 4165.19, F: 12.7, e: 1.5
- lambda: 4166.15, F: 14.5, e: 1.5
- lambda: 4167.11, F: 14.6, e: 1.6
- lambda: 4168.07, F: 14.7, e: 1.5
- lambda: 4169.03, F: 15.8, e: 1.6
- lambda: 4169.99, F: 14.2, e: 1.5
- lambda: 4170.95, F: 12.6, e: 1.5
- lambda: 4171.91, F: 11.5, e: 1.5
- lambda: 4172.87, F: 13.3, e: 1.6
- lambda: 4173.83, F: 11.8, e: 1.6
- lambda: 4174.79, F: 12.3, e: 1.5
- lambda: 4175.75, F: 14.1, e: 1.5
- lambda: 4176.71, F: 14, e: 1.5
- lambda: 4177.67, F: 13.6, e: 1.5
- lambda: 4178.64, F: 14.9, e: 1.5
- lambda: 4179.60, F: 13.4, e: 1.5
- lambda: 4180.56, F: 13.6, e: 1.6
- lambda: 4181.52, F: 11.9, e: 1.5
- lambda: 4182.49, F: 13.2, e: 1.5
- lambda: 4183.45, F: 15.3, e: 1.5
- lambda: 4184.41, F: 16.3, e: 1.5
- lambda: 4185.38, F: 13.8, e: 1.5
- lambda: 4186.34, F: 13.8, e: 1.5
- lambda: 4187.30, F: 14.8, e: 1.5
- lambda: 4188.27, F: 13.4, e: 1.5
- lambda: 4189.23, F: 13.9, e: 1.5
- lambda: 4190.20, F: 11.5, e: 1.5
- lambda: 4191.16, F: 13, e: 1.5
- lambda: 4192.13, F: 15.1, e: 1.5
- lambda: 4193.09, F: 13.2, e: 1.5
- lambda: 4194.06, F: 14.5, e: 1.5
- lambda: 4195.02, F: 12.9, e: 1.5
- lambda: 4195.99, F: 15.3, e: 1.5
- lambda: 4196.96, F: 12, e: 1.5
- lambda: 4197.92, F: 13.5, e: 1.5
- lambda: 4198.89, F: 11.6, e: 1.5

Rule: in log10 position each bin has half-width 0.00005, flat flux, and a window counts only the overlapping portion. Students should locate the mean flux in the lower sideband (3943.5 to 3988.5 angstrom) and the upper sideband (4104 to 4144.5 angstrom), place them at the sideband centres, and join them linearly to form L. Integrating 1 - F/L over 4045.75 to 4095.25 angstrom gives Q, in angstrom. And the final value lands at -2.0 angstrom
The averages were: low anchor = 11.7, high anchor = 13.4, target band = 13.3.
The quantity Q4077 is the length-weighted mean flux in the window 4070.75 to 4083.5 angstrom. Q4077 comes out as 12.8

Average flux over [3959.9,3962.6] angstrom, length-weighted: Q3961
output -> 10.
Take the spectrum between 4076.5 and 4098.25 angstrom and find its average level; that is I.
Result 12.2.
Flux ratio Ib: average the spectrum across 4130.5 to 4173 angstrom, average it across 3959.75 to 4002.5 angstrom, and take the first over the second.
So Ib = 1.17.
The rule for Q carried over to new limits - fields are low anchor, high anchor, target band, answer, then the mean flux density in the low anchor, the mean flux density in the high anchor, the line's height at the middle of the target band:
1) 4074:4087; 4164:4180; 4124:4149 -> -2.1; 13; 13.6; 13.4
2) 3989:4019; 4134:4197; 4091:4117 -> 4.3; 14.9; 14.1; 14.4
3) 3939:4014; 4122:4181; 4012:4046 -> -4.2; 12.8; 14.1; 13.2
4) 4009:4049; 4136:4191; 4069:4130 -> 7.4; 15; 14.1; 14.5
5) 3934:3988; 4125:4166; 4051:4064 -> -1.2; 11.5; 14.4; 13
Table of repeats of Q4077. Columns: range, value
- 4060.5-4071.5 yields 13.1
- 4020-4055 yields 14.8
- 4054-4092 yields 13.1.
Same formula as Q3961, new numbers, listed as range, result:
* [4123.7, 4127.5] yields 13.7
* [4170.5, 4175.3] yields 12.3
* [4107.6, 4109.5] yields 11.3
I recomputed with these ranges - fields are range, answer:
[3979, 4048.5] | 14.7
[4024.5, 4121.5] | 13.4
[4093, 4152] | 13.4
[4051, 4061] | 14.5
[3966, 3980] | 9.7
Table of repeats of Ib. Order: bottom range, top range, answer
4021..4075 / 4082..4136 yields 0.90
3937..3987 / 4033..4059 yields 1.26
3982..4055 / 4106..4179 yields 0.93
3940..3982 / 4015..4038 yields 1.29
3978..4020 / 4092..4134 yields 0.87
